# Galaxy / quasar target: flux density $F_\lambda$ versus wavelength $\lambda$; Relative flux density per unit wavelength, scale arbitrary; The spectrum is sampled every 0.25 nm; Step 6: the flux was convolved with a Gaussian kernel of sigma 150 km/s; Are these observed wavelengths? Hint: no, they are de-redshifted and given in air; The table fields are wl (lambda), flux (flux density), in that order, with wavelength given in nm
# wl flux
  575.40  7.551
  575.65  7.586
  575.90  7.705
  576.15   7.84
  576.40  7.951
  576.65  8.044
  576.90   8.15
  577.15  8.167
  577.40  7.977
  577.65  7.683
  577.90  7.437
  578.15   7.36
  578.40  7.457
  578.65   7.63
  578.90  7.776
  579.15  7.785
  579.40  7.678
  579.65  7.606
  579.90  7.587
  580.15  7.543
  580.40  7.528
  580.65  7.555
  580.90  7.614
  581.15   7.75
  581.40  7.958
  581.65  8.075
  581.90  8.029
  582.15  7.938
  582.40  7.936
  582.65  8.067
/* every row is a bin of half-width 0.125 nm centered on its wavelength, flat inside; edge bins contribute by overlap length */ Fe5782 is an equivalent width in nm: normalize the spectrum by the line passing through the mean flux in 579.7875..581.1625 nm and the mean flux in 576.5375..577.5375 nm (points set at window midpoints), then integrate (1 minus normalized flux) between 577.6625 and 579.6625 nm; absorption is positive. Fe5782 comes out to 0.06 nm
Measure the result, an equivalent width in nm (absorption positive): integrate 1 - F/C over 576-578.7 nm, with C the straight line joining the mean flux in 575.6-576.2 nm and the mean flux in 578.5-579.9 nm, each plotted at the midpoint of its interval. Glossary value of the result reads -0.034 nm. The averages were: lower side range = 7.71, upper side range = 7.68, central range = 7.79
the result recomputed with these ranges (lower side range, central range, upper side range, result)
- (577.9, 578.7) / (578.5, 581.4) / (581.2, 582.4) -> 0.02 nm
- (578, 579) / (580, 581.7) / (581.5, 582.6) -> 0.03 nm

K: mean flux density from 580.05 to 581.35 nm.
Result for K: 7.62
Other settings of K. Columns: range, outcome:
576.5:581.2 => 7.7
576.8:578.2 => 7.81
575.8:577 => 7.94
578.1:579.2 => 7.61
